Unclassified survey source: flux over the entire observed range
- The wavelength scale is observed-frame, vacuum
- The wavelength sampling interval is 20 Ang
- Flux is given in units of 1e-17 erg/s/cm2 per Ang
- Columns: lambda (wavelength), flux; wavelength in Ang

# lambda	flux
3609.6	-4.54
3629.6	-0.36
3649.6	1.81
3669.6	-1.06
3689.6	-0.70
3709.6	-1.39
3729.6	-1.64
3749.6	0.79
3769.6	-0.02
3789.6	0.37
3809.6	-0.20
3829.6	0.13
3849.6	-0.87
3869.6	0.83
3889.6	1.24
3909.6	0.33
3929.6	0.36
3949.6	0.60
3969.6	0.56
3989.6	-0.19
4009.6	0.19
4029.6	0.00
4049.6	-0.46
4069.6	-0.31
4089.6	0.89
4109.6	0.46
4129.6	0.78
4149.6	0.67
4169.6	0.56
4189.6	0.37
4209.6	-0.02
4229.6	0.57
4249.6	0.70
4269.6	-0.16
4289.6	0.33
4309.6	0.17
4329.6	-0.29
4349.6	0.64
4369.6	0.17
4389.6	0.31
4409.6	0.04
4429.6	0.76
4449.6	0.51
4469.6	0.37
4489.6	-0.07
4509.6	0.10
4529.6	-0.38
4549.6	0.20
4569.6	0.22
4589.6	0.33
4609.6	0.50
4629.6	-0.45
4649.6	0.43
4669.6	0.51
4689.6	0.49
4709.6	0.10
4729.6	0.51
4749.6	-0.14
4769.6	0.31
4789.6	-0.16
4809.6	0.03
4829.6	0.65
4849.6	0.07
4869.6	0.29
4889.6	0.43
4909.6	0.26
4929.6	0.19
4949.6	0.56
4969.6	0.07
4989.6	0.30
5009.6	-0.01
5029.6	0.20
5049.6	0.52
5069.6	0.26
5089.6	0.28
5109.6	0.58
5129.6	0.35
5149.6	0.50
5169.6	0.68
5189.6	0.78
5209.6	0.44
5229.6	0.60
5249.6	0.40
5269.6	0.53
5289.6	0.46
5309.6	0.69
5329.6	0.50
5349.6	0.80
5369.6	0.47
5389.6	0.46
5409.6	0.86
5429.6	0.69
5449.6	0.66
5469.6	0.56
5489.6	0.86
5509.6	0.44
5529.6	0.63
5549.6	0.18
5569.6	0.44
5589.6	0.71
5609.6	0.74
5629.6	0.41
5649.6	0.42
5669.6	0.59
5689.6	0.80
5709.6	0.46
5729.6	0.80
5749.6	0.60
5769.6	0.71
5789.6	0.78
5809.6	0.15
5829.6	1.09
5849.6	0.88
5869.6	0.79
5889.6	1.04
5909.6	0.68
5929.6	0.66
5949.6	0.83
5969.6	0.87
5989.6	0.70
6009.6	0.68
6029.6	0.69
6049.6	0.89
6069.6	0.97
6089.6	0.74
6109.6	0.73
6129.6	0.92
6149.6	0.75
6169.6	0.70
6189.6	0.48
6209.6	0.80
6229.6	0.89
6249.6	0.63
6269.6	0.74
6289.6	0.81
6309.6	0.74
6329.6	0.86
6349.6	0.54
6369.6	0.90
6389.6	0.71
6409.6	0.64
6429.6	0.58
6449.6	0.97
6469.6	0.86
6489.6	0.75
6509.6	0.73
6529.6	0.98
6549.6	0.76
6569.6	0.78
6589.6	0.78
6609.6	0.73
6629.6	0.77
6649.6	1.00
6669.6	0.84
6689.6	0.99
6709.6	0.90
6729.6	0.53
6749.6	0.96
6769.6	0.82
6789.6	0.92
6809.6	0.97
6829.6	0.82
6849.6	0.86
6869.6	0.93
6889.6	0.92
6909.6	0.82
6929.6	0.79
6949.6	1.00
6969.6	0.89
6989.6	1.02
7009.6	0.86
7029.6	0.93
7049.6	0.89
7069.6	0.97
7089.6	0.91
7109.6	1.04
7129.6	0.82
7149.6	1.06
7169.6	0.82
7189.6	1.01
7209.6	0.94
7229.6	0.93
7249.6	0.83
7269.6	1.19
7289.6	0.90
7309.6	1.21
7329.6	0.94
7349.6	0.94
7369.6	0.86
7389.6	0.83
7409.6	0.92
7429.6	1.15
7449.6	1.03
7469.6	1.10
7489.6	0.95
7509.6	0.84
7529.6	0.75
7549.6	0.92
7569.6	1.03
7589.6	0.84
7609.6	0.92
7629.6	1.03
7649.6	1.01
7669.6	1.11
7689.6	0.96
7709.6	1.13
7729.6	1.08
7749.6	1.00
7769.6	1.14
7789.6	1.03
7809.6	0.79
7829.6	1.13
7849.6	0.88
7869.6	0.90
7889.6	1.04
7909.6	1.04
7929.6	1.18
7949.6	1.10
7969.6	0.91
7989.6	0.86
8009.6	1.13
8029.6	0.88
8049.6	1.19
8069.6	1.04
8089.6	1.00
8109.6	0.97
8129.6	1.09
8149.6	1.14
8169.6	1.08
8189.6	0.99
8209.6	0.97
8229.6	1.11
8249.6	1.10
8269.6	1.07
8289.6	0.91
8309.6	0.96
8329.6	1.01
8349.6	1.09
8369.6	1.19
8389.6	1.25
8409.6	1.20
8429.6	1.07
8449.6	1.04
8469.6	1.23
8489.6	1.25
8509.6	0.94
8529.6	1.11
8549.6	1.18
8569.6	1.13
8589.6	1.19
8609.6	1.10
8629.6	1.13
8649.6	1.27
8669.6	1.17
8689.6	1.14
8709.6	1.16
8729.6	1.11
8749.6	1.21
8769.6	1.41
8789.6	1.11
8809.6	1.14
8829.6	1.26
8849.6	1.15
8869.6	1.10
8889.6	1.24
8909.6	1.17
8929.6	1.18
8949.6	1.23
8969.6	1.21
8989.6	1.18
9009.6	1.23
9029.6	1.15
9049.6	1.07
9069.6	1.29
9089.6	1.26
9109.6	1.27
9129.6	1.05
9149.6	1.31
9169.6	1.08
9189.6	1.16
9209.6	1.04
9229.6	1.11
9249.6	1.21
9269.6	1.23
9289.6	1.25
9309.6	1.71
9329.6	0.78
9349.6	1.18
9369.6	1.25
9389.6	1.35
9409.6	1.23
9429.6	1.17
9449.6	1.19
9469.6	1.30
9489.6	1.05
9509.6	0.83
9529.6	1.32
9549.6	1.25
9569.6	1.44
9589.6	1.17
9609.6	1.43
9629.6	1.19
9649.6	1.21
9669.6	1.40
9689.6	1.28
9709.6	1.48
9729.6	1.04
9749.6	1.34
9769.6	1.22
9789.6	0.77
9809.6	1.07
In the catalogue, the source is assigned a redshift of 0.28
